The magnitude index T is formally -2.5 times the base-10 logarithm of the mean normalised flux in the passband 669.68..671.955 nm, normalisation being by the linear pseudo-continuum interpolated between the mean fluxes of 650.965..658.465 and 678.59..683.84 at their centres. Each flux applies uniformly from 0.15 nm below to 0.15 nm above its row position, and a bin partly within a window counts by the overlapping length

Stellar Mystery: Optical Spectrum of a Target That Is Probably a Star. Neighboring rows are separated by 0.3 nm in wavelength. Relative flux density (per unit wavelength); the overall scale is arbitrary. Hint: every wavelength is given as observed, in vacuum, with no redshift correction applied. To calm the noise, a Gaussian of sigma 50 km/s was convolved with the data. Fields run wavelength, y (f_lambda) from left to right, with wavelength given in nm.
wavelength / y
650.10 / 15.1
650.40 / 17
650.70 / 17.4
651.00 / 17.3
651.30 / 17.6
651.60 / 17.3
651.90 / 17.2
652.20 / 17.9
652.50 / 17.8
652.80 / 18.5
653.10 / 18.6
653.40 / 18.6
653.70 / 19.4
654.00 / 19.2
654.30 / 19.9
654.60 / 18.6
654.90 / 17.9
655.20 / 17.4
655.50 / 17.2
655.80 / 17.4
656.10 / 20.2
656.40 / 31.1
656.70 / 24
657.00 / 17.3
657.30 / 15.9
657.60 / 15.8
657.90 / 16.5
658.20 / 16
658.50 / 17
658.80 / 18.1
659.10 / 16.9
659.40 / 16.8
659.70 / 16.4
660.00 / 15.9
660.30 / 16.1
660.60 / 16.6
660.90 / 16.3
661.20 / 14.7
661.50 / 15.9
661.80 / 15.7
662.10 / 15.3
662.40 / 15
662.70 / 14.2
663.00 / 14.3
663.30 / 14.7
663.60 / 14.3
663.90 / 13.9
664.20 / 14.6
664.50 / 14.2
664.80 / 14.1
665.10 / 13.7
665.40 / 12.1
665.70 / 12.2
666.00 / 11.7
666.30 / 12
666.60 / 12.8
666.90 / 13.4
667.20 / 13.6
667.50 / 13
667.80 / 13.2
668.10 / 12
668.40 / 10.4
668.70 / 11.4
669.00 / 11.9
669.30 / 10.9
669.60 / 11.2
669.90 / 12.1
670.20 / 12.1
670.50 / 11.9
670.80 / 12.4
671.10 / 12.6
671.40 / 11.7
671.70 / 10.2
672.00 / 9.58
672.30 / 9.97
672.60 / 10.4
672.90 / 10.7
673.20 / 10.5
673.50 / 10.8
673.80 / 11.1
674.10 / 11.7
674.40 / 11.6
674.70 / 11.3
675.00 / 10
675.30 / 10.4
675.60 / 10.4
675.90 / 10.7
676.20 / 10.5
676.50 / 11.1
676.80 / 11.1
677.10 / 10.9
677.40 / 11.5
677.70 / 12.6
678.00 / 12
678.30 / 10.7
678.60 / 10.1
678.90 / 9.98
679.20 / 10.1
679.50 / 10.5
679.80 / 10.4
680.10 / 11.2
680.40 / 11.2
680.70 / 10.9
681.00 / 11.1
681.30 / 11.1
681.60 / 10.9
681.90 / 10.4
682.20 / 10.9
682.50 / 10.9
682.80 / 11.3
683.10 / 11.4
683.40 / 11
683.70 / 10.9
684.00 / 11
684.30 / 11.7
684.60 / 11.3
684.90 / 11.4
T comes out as 0.18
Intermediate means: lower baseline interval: 18.6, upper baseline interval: 10.8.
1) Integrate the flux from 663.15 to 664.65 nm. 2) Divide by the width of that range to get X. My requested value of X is 14.3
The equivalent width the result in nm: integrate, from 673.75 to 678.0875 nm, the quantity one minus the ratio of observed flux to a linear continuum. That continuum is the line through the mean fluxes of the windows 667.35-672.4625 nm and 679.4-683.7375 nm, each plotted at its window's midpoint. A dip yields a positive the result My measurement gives 0.05 nm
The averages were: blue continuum 11.6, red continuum 10.9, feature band 11.1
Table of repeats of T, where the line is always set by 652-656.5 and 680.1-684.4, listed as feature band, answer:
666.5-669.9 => 0.24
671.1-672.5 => 0.31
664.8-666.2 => 0.25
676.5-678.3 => 0.09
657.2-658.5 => 0.12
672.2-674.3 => 0.26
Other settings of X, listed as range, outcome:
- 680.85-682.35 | 10.9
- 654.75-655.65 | 17.5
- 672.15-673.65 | 10.5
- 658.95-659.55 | 16.8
